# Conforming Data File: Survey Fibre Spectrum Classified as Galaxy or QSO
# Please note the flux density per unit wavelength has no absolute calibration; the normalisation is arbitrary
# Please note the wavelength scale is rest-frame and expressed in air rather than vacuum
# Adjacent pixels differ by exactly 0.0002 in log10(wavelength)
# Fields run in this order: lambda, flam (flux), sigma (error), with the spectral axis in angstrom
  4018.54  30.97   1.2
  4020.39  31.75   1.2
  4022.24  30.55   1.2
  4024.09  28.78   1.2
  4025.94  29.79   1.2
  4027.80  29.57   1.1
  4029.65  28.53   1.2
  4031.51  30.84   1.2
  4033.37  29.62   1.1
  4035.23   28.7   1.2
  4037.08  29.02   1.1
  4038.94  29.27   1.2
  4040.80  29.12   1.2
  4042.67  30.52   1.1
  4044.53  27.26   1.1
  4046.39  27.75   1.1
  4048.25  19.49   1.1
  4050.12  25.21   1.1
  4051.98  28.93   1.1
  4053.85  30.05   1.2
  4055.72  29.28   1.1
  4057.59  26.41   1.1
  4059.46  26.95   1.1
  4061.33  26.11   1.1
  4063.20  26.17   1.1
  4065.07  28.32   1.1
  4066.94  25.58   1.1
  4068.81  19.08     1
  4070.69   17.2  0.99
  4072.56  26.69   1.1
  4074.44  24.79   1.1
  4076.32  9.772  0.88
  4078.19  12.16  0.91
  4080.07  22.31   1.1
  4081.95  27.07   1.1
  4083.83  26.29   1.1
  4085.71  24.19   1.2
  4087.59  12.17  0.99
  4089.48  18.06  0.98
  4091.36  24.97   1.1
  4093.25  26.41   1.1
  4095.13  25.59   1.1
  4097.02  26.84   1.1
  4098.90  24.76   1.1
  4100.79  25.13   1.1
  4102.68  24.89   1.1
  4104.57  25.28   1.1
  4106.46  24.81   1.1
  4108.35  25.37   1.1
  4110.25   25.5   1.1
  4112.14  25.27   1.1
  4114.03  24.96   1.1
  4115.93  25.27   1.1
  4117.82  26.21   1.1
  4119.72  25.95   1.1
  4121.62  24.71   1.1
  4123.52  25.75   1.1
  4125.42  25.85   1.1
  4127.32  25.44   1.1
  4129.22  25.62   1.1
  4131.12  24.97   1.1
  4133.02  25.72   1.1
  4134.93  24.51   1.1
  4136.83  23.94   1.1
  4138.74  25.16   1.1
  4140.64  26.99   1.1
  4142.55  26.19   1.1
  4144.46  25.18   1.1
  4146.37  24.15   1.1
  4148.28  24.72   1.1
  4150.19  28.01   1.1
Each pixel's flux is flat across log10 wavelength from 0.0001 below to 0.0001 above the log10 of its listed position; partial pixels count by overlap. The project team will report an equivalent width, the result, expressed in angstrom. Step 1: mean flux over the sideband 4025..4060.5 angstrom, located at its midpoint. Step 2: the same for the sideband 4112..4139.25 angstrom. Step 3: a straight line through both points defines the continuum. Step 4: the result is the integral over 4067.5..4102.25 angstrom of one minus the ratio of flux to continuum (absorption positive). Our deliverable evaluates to 6.17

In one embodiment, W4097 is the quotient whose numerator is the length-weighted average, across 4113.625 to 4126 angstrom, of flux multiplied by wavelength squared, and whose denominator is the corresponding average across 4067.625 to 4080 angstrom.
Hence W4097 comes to 1.40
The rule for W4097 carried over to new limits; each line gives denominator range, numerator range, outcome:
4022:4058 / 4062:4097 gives 0.80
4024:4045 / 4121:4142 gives 0.91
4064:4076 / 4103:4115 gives 1.12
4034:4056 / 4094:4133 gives 0.94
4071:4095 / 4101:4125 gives 1.21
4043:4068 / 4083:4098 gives 0.88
